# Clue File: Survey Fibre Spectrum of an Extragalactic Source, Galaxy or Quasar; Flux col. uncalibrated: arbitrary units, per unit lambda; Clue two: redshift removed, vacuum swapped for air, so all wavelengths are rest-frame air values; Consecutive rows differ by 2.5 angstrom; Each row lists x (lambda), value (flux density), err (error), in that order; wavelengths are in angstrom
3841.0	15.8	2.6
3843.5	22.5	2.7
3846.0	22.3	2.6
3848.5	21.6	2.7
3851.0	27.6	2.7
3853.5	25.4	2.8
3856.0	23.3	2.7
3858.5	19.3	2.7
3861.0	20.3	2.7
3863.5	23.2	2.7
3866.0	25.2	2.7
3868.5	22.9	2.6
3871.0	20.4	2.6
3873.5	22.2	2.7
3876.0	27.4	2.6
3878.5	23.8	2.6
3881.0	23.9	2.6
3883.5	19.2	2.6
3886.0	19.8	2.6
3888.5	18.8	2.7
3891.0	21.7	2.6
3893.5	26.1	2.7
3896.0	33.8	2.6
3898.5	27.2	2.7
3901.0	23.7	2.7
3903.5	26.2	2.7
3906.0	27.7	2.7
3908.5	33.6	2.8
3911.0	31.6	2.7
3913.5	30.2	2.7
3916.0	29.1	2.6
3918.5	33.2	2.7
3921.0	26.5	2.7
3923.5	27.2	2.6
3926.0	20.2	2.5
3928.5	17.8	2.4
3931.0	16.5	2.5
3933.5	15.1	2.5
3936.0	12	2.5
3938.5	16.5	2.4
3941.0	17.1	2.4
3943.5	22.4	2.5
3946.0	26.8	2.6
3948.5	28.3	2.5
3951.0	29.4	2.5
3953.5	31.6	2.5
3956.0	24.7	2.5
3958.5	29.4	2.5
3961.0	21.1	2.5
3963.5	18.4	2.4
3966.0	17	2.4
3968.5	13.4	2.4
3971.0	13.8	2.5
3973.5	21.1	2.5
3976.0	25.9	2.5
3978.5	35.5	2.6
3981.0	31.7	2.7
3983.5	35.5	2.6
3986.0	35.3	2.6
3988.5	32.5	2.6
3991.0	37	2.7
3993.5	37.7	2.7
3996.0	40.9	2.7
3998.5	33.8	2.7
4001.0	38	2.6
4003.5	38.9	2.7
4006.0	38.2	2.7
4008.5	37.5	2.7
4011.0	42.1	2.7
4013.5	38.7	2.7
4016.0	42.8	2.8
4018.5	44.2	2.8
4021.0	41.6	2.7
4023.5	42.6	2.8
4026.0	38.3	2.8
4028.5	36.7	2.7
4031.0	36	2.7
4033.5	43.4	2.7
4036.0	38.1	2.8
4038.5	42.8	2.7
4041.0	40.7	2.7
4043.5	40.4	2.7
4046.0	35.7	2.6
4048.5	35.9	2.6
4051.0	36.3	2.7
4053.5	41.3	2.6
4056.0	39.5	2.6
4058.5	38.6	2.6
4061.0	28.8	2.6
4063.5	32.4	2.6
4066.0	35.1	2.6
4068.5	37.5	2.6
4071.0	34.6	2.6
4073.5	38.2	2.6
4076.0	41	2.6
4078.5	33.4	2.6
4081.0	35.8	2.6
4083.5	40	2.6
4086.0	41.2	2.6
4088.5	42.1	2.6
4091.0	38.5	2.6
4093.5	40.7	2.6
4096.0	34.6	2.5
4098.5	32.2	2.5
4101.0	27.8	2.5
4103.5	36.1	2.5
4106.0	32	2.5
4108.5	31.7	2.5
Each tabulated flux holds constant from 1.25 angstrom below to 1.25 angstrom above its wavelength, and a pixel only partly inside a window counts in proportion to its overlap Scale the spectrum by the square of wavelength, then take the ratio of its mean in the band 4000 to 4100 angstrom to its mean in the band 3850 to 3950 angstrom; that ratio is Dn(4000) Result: 1.73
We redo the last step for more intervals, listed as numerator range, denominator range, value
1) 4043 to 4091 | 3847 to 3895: 1.80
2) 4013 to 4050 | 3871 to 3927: 1.64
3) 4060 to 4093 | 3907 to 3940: 1.68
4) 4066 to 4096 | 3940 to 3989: 1.59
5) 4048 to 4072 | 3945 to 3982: 1.54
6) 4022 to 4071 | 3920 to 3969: 1.84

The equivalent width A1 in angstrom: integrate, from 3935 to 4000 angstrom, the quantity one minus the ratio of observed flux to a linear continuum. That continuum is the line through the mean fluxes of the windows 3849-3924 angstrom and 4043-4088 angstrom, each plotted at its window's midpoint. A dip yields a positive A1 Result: 8.9 angstrom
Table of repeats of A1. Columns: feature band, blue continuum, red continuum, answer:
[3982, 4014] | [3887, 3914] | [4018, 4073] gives -2.6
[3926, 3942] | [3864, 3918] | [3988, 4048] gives 7.4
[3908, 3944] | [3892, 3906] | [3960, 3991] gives 5.0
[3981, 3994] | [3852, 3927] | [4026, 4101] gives -1.2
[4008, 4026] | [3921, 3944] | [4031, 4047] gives -2.9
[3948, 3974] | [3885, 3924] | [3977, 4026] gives 8.5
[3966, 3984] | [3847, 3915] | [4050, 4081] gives 3.8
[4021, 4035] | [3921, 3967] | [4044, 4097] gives -3.3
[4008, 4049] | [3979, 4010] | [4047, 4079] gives -4.0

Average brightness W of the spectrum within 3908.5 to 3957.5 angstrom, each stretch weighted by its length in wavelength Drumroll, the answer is 24.3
